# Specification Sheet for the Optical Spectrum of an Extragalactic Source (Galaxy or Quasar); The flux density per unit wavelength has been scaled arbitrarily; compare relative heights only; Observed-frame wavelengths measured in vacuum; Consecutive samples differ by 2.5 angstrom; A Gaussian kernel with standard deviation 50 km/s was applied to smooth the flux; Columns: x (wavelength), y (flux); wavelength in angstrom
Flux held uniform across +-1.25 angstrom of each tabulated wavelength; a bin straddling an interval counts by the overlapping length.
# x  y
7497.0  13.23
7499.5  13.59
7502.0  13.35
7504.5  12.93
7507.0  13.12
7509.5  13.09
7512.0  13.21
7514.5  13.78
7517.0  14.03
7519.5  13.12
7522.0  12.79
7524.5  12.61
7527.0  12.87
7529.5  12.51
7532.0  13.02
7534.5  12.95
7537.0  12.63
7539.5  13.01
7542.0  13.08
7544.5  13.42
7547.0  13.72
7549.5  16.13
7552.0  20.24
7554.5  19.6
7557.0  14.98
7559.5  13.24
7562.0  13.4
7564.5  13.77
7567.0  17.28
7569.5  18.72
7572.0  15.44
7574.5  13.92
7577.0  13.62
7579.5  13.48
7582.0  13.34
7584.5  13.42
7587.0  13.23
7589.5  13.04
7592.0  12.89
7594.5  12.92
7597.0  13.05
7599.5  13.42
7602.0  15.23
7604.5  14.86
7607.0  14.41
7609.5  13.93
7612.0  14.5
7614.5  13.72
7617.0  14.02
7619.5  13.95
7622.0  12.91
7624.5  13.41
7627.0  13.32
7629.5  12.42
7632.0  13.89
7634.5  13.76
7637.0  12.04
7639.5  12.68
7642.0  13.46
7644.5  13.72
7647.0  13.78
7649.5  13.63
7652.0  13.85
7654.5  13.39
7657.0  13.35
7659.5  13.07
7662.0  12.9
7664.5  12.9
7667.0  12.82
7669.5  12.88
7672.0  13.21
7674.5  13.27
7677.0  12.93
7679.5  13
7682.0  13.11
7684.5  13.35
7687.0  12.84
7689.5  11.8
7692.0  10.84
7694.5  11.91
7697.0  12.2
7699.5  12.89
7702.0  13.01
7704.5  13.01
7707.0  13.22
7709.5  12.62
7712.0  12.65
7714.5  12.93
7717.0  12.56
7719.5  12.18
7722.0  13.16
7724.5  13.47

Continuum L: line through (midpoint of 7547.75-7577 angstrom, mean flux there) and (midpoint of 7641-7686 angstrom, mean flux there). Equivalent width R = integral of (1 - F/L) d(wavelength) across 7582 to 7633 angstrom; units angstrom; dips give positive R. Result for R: 3.8 angstrom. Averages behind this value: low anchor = 15.9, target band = 13.6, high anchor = 13.3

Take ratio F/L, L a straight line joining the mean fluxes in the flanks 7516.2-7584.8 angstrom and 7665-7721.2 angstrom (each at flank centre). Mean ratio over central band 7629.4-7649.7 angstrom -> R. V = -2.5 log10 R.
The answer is 0.00 mag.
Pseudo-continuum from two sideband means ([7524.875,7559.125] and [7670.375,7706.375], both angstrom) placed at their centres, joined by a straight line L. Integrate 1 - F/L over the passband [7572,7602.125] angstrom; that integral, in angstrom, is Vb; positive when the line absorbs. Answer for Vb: 0.8 angstrom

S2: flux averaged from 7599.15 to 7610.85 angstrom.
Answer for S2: 14.4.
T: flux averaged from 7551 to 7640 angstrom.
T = 14.2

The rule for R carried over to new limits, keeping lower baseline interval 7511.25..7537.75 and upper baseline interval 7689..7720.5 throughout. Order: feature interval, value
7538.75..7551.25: -1.13 angstrom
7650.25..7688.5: -1.65 angstrom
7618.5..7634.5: -0.78 angstrom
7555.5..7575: -3.44 angstrom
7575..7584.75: -0.48 angstrom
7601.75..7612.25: -1.44 angstrom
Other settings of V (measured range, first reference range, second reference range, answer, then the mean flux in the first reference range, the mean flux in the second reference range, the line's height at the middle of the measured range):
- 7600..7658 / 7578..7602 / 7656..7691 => -0.04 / 13.3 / 12.9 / 13.1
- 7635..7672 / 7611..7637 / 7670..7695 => -0.01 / 13.5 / 12.7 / 13.1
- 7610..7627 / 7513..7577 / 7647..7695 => -0.01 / 14.4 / 12.9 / 13.5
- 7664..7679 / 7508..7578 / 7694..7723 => 0.00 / 14.3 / 12.7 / 13.1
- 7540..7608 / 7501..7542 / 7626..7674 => -0.11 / 13.1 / 13.2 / 13.1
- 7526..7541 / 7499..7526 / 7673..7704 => 0.03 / 13.2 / 12.6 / 13.2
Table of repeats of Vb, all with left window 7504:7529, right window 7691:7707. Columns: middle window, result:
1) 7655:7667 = -0.47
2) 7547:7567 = -4.43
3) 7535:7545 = 0.04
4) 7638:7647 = -0.49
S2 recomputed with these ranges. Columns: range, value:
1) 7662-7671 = 12.9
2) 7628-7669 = 13.2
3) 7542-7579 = 15.4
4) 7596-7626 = 14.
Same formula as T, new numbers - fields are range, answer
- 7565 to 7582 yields 15.2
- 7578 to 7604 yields 13.4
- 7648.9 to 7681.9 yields 13.2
